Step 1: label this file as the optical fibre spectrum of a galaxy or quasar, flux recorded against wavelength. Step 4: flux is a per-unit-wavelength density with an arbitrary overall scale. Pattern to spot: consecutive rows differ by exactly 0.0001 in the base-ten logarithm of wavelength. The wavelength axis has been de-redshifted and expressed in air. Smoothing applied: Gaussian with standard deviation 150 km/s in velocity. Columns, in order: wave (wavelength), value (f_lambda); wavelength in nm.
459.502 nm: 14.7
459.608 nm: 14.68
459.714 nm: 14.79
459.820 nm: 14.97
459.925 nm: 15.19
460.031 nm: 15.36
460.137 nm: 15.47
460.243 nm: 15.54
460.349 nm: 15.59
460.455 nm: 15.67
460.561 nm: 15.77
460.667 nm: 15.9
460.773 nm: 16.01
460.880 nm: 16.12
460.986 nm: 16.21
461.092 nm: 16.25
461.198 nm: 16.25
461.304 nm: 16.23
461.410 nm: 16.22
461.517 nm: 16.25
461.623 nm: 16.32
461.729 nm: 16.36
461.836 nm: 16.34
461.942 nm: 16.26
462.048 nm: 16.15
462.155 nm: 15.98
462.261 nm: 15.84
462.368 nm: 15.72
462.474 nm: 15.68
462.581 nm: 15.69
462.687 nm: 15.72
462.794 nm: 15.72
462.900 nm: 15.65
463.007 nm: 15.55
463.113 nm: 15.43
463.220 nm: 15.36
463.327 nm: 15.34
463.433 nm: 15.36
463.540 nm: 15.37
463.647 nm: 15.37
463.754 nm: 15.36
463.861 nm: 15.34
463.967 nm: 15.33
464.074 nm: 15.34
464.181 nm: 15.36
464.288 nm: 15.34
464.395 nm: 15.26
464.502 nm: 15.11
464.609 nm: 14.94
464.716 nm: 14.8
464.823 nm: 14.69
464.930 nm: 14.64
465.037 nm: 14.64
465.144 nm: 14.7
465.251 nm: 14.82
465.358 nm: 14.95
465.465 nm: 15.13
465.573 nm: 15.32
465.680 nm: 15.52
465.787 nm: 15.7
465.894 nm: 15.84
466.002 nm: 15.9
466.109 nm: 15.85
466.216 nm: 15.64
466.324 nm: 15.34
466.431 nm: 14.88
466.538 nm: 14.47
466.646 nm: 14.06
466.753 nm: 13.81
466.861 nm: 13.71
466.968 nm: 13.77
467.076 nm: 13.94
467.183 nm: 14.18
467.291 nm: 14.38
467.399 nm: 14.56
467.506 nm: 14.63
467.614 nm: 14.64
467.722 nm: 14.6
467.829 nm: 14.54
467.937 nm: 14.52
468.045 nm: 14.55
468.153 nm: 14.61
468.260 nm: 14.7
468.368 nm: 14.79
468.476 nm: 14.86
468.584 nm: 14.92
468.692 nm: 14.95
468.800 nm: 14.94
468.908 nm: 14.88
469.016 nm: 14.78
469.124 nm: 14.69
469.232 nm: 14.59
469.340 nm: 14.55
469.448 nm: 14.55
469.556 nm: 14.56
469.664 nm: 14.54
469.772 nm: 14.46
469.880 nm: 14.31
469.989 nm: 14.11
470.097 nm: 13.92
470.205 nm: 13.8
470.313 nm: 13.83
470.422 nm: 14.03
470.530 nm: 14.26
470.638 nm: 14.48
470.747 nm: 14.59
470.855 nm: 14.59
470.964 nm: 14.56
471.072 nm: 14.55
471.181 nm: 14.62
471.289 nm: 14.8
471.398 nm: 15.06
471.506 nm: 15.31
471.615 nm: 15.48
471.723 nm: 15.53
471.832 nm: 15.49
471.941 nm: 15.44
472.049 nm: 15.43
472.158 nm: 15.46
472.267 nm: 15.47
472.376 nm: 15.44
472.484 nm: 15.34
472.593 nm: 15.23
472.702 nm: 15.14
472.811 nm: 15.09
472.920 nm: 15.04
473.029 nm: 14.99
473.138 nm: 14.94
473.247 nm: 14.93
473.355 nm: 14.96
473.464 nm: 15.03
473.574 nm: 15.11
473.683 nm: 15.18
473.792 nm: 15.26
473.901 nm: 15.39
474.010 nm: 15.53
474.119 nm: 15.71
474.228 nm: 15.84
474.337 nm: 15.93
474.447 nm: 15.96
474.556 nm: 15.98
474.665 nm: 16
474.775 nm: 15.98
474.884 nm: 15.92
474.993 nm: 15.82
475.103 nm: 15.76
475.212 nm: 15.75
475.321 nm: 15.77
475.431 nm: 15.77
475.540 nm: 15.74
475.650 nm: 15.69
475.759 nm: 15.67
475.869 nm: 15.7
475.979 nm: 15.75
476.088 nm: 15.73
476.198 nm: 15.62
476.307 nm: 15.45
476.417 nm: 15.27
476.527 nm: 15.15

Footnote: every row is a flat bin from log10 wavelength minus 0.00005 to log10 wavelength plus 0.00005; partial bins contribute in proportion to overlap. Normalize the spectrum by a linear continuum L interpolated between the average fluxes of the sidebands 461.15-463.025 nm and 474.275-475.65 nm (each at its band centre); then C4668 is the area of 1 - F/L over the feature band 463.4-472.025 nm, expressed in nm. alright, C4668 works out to 0.61 nm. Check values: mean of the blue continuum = 16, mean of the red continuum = 15.9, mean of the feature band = 14.8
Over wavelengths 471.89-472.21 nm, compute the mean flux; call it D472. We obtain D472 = 15.5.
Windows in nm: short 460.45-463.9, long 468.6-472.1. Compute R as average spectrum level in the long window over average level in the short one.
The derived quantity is 0.93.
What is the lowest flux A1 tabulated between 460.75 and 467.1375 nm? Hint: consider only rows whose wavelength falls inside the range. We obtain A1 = 13.71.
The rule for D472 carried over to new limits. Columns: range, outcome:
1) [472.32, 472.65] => 15.3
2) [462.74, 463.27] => 15.5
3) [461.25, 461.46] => 16.3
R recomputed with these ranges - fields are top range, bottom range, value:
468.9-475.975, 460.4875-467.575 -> 0.98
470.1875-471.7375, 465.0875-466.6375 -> 0.96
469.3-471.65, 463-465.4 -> 0.96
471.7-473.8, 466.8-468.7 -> 1.05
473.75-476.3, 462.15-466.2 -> 1.03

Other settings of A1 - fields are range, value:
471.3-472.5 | 15.06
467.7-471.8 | 13.8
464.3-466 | 14.64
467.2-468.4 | 14.38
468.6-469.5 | 14.55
